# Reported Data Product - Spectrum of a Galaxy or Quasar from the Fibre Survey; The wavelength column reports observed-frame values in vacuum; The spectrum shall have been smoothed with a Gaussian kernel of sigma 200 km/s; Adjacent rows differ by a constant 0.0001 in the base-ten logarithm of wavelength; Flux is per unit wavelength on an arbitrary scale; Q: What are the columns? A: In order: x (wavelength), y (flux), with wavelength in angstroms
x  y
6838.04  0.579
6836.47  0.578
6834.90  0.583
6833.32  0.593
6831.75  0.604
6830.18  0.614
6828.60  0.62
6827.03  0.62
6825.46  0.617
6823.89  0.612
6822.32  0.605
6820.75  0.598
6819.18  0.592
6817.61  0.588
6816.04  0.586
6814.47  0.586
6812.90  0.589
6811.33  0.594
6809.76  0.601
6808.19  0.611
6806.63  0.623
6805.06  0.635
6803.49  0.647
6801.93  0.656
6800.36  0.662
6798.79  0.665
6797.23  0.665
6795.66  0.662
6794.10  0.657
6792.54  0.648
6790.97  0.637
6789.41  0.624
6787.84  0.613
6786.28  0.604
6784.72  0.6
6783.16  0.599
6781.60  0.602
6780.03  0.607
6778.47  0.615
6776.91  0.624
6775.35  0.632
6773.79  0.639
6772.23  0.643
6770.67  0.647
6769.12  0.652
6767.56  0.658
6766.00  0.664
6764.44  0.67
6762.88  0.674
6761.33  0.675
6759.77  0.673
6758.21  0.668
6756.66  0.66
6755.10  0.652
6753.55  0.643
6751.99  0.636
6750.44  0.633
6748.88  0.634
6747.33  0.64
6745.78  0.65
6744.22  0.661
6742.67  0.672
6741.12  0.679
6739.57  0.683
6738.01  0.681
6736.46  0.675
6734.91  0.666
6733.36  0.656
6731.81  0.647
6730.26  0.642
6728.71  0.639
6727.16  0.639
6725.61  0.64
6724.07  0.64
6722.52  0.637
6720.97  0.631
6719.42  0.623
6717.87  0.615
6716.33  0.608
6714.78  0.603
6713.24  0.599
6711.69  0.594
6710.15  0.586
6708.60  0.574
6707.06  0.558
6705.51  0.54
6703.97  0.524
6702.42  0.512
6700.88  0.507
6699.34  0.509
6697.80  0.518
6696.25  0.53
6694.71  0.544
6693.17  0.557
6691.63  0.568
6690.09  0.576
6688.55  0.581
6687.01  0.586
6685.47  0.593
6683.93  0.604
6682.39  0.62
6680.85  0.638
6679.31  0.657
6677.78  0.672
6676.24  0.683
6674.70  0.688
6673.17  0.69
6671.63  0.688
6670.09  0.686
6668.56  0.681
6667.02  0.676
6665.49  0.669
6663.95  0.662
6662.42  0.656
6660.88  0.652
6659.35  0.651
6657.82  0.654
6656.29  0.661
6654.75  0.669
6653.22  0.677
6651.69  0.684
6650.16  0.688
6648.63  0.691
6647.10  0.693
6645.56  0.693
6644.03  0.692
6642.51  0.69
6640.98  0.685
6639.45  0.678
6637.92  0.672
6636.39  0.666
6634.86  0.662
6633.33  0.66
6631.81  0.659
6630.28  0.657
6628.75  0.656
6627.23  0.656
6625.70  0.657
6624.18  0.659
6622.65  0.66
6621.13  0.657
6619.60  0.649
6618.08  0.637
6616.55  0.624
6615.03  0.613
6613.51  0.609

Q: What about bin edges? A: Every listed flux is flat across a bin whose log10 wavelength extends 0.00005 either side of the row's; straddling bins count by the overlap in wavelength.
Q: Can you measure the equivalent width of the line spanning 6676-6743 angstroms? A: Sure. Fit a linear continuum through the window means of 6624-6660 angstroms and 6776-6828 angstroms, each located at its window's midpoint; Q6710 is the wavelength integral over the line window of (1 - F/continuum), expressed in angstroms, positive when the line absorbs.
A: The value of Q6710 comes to 4.5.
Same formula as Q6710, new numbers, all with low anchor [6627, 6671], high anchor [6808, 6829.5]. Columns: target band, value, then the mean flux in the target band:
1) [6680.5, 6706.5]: 3.8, 0.558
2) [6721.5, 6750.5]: -0.8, 0.654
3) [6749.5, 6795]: -1.4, 0.64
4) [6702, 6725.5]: 1.9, 0.592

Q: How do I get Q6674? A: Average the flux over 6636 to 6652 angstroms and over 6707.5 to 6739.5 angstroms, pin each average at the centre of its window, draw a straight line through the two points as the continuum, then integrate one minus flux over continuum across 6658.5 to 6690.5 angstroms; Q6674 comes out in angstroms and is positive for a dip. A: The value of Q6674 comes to 0.74 angstroms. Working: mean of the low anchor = 0.685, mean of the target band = 0.649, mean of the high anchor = 0.63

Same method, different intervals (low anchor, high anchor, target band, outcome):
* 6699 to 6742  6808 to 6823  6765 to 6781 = -0.95 angstroms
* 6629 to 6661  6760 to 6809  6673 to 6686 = 0.32 angstroms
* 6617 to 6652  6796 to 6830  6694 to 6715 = 3.25 angstroms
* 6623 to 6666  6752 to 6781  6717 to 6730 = 0.46 angstroms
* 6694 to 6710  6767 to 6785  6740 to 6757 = -1.70 angstroms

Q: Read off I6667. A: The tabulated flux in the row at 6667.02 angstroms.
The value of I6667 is 0.676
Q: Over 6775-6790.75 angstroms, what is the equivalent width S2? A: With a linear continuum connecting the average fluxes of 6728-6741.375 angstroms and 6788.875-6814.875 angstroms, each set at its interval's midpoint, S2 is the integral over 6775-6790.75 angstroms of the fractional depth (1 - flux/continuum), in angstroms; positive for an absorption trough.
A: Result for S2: 0.72 angstroms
